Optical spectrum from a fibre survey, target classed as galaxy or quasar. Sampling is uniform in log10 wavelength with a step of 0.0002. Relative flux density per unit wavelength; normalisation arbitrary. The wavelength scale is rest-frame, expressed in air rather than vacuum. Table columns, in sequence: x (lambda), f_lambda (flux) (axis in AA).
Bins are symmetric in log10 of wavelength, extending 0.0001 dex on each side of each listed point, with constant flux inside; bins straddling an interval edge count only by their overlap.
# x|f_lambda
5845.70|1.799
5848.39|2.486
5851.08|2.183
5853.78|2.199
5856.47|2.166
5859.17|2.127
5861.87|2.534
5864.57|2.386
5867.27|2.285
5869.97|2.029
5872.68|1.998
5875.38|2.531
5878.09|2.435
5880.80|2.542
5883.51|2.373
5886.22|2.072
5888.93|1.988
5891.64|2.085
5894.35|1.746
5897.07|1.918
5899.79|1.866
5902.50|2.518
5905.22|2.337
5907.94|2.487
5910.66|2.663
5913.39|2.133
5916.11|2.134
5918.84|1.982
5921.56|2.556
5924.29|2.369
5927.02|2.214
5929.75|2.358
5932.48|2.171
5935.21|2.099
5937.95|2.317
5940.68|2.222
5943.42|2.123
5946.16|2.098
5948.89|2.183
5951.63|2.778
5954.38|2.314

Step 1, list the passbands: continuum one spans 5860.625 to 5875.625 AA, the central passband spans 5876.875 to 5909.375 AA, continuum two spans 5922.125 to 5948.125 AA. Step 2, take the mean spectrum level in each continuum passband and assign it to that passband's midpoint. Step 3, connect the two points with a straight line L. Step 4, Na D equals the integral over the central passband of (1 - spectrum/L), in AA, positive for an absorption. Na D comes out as 0.87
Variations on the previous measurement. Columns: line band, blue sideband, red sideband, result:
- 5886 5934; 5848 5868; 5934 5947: 0.27 AA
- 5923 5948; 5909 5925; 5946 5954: 1.42 AA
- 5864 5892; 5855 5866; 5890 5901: -1.96 AA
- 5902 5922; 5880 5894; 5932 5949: -1.52 AA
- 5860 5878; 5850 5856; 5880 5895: -1.11 AA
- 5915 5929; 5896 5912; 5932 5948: -0.12 AA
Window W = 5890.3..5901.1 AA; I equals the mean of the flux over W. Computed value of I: 1.9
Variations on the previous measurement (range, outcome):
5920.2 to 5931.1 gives 2.37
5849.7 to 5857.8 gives 2.19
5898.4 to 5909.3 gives 2.3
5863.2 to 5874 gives 2.18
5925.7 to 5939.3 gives 2.23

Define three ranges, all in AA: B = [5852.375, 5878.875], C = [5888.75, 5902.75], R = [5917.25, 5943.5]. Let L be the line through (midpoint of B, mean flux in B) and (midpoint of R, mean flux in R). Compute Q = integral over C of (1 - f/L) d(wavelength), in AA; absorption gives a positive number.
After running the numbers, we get 1.7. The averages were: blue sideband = 2.27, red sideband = 2.25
